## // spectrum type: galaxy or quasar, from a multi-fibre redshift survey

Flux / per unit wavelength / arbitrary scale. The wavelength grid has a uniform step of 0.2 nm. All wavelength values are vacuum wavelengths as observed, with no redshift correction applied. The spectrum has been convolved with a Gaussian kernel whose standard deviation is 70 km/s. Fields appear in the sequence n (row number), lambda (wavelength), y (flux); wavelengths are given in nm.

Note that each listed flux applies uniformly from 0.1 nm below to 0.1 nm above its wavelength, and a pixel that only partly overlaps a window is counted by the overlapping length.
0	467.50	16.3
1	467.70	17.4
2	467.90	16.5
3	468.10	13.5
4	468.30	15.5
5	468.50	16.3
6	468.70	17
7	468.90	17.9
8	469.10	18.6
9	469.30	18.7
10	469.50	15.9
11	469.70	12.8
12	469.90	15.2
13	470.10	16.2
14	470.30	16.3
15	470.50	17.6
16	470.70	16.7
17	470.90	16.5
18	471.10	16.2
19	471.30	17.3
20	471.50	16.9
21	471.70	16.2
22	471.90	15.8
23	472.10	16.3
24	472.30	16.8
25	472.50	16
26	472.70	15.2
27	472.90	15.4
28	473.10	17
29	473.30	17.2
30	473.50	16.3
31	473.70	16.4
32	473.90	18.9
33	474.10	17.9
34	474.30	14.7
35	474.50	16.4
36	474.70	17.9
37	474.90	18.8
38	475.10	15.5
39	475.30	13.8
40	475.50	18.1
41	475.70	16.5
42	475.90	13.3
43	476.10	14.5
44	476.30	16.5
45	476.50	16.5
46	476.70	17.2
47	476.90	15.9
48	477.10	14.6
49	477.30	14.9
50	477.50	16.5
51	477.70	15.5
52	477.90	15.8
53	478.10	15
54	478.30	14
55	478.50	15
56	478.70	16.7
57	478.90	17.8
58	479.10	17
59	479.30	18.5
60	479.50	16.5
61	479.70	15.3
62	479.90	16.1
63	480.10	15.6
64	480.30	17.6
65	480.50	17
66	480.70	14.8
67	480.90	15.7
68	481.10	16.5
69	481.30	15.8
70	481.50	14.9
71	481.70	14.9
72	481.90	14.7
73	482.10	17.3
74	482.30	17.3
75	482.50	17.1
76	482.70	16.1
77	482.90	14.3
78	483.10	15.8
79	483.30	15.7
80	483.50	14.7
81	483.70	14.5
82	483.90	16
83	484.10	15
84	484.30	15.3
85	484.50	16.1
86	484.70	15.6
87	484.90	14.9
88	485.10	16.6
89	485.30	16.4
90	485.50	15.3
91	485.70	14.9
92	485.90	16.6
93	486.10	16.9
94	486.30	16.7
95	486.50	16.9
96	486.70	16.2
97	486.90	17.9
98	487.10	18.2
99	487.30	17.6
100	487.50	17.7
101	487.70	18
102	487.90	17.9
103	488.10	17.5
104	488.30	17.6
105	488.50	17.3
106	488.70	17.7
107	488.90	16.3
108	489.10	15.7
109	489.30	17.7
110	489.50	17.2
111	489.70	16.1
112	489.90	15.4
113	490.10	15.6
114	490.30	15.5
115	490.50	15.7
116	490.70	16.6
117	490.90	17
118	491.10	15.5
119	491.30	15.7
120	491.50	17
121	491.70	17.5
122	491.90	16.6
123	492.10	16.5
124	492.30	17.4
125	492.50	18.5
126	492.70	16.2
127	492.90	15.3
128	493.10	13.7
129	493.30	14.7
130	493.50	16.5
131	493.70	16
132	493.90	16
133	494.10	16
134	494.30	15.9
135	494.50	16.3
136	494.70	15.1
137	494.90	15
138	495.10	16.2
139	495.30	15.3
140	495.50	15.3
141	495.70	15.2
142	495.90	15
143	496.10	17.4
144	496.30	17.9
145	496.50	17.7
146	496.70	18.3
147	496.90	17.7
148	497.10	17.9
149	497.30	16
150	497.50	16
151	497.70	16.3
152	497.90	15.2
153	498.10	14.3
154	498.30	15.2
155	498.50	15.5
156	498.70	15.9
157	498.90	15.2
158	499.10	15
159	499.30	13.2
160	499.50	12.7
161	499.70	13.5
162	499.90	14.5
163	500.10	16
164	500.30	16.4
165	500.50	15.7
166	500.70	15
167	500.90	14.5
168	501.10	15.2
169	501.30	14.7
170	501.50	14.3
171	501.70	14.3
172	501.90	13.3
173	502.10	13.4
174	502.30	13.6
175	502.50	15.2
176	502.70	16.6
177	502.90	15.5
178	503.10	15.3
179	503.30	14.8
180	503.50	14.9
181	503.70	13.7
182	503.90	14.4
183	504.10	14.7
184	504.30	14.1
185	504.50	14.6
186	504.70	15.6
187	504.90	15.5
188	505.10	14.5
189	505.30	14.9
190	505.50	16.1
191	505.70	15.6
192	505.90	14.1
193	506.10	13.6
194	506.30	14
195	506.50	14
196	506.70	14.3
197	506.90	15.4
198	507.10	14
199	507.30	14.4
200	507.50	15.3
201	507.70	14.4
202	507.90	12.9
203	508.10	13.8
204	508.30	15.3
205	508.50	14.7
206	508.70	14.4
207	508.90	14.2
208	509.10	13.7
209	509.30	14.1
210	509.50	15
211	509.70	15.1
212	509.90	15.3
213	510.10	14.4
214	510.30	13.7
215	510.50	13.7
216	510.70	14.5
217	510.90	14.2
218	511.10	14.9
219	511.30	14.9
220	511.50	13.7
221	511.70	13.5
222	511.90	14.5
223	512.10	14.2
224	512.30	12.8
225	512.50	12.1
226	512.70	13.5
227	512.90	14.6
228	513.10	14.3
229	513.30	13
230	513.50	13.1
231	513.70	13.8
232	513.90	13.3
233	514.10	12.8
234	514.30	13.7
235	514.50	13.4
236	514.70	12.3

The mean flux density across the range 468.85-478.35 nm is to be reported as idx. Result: 16.3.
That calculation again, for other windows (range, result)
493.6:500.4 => 15.7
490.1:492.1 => 16.3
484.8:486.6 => 16.1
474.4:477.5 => 16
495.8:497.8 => 17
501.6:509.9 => 14.6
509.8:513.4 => 14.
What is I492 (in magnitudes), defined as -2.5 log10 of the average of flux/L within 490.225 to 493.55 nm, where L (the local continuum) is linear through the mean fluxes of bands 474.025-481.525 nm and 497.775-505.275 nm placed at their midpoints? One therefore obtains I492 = -0.064 mag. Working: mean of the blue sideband 16.1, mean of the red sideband 14.8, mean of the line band 16.2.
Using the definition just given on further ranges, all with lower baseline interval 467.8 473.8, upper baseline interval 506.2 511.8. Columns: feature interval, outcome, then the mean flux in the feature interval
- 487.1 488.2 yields -0.152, 17.8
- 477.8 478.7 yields 0.056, 15.1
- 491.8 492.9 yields -0.113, 16.9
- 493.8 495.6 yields -0.041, 15.7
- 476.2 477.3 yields 0.000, 16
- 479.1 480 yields -0.051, 16.6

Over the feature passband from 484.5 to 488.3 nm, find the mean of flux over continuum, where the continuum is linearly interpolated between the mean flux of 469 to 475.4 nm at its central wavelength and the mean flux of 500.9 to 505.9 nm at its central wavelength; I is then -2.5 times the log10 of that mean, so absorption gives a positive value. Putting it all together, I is -0.07 mag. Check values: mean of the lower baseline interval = 16.5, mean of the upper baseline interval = 14.8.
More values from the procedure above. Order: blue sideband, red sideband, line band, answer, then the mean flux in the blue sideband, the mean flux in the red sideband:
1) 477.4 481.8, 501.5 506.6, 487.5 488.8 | -0.14 mag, 16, 14.6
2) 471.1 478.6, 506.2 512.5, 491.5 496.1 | -0.06 mag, 16.1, 14.3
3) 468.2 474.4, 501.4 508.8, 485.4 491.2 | -0.08 mag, 16.5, 14.6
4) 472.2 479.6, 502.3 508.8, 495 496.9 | -0.09 mag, 16.2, 14.7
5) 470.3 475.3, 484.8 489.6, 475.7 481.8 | 0.06 mag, 16.6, 16.9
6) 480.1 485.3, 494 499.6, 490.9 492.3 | -0.05 mag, 15.8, 15.8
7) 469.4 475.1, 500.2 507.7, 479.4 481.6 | 0.00 mag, 16.4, 14.7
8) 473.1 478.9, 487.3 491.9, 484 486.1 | 0.05 mag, 16.1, 16.8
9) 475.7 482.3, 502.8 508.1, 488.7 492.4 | -0.07 mag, 15.9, 14.6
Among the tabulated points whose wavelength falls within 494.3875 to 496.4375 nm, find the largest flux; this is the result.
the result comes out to 17.9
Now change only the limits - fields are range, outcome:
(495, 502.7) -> 18.3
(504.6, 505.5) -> 16.1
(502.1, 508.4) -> 16.6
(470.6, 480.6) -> 18.9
